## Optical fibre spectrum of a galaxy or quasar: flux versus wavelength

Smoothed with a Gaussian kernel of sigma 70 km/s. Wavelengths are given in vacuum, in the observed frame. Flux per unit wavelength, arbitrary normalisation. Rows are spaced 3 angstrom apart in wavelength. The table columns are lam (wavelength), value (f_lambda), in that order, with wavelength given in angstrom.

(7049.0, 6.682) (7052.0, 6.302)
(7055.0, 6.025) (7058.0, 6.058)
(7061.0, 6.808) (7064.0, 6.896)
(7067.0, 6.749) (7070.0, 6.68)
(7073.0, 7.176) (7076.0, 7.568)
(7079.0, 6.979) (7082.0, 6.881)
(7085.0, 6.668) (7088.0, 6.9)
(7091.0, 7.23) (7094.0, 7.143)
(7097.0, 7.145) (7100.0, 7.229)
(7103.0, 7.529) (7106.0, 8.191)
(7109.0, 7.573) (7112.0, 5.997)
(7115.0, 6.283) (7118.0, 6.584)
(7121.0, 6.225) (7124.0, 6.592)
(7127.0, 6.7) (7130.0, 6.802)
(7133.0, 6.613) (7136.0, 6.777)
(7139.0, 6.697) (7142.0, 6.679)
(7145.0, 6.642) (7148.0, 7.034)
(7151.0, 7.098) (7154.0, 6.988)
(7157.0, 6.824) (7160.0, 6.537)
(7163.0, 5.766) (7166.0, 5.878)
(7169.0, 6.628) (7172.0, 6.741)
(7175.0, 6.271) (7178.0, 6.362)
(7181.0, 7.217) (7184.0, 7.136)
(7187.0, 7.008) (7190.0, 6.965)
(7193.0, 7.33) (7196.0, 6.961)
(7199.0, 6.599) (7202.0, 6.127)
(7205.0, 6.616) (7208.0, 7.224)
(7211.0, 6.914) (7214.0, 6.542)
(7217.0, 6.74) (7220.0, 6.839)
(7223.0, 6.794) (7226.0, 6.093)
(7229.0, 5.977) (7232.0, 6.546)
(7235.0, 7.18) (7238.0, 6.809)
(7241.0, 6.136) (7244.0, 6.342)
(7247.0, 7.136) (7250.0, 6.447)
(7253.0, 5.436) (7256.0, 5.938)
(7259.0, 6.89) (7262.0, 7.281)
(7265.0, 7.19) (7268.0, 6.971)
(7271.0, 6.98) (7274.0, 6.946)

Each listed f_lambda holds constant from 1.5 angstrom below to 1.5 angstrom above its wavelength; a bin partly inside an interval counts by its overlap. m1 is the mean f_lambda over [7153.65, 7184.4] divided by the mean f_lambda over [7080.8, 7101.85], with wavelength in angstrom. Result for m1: 0.9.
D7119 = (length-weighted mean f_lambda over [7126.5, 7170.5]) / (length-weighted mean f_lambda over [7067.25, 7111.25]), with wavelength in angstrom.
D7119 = 0.93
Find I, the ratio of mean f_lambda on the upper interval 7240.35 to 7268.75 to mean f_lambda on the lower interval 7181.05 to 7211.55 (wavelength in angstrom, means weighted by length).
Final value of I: 0.95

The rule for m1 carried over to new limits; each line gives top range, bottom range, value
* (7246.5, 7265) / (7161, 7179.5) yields 1.04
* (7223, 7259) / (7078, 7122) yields 0.92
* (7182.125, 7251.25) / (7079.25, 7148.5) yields 0.98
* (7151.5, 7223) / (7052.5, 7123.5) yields 0.98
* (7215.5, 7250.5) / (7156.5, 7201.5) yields 0.99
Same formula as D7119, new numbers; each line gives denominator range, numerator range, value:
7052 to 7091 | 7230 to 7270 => 0.98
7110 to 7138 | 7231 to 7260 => 0.99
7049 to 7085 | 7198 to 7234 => 0.98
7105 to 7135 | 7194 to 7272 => 0.99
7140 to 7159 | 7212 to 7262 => 0.95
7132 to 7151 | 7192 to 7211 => 1.00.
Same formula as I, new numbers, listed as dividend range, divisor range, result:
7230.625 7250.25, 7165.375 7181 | 1.03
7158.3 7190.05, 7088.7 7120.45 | 0.93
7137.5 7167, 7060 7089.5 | 0.96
